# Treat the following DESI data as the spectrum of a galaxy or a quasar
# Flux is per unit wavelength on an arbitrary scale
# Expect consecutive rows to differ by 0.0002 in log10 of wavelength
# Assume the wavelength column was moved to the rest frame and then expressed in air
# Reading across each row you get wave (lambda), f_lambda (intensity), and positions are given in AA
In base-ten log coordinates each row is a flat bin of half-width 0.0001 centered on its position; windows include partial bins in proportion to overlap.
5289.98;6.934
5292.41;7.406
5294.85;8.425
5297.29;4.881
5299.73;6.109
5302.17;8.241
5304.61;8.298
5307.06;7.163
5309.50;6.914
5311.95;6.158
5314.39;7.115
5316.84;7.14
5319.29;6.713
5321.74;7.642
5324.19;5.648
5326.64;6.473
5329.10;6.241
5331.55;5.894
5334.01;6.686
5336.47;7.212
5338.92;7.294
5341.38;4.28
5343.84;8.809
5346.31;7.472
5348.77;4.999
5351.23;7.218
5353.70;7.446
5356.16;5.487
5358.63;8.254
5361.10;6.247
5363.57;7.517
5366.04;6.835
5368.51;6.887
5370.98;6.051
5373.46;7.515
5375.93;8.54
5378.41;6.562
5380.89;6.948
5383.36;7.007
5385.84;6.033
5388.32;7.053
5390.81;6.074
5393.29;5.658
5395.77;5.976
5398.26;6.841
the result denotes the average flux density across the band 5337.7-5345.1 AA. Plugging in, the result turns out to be 6.79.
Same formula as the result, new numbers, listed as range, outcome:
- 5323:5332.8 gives 6.06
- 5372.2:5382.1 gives 7.38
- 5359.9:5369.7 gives 6.87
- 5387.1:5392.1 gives 6.55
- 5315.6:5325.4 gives 6.79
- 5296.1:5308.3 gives 6.94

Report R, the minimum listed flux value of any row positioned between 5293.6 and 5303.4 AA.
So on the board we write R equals 4.881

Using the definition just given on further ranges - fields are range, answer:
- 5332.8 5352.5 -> 4.28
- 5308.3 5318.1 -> 6.158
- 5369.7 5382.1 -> 6.051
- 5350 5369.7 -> 5.487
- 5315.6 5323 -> 6.713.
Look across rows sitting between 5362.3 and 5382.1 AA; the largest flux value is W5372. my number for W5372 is 8.54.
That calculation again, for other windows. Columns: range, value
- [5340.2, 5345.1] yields 8.809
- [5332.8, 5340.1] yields 7.294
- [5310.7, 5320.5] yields 7.14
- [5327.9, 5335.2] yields 6.686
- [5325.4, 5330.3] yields 6.473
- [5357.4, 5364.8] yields 8.254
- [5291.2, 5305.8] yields 8.425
